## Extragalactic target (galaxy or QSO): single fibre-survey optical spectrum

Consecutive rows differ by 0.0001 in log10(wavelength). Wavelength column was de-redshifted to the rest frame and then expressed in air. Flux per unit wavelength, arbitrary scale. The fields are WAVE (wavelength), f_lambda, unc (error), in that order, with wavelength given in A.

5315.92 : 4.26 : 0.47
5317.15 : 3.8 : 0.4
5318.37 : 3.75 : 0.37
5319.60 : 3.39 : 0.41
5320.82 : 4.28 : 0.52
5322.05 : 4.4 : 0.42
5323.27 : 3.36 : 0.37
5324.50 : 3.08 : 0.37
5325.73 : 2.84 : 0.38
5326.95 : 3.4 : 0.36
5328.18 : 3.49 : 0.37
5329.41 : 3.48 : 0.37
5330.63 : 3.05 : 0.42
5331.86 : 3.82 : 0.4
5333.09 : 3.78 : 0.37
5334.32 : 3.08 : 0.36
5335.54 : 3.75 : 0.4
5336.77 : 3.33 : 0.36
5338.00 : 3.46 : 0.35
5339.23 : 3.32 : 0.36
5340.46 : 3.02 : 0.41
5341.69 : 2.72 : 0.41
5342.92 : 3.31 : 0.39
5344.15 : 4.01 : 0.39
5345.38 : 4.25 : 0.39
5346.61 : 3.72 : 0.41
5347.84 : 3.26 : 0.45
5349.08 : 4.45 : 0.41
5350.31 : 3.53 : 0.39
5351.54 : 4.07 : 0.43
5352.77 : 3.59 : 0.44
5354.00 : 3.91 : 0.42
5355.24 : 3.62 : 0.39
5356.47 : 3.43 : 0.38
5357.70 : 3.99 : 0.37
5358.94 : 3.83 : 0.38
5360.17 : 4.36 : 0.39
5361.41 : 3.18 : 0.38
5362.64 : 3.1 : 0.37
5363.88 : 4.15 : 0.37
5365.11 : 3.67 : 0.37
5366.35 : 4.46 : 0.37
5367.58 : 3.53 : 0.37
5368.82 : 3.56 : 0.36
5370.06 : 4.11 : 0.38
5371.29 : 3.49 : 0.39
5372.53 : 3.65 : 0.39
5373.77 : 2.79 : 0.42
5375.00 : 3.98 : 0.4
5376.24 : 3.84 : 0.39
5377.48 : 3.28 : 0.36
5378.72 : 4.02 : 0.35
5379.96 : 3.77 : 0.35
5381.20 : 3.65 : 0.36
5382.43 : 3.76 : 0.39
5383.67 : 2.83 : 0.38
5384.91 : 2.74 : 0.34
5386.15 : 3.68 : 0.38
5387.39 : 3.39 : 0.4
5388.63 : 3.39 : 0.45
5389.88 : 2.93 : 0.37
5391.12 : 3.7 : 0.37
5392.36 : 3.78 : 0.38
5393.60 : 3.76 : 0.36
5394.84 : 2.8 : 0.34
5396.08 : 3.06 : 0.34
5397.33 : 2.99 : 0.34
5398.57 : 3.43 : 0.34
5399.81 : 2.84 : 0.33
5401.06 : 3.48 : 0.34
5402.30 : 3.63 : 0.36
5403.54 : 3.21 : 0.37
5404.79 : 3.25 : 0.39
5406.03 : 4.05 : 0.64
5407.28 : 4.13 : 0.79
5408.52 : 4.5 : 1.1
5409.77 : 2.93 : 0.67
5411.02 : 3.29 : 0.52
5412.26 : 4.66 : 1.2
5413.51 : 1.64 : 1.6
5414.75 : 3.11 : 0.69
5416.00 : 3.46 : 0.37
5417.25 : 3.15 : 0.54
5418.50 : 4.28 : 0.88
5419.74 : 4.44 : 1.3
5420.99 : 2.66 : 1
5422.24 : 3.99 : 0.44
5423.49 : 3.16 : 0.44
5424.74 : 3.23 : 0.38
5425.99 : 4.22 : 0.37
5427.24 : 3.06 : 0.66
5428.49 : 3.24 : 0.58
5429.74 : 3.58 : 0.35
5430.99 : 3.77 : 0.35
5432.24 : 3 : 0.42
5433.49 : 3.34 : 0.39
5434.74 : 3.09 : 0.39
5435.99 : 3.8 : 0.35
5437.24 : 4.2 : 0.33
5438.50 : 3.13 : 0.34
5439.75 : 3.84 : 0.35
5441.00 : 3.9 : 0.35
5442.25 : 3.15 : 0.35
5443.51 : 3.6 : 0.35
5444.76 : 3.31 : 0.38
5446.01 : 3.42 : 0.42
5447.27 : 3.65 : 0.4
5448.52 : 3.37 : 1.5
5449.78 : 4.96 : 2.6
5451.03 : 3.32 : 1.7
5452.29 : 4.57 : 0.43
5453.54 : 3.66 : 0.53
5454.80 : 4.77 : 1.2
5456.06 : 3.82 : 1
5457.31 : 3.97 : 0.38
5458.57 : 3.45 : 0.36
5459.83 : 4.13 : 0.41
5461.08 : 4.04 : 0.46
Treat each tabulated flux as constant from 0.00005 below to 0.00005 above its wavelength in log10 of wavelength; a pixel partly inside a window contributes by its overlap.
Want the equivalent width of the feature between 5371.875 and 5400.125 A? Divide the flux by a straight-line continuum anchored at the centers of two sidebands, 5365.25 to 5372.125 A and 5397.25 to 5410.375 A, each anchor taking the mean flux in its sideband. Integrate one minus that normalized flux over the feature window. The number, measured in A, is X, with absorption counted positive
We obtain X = 2.07 A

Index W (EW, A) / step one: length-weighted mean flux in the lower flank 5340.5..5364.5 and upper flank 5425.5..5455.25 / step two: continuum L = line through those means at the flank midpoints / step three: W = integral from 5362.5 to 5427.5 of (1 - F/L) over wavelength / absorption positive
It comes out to 3.0 A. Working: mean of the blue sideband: 3.69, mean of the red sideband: 3.66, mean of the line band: 3.51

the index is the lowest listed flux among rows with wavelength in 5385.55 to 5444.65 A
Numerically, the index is 1.64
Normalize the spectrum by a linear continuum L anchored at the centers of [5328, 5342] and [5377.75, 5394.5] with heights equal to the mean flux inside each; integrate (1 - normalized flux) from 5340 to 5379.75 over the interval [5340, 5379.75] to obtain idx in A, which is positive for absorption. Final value -3.1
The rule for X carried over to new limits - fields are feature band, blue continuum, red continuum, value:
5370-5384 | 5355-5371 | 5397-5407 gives 0.2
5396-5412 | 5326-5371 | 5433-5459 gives 0.9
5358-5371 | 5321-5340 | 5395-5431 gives -1.3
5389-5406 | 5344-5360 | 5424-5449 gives 1.5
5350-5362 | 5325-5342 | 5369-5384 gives -1.0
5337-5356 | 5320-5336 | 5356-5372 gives 0.2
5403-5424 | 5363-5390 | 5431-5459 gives 0.7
